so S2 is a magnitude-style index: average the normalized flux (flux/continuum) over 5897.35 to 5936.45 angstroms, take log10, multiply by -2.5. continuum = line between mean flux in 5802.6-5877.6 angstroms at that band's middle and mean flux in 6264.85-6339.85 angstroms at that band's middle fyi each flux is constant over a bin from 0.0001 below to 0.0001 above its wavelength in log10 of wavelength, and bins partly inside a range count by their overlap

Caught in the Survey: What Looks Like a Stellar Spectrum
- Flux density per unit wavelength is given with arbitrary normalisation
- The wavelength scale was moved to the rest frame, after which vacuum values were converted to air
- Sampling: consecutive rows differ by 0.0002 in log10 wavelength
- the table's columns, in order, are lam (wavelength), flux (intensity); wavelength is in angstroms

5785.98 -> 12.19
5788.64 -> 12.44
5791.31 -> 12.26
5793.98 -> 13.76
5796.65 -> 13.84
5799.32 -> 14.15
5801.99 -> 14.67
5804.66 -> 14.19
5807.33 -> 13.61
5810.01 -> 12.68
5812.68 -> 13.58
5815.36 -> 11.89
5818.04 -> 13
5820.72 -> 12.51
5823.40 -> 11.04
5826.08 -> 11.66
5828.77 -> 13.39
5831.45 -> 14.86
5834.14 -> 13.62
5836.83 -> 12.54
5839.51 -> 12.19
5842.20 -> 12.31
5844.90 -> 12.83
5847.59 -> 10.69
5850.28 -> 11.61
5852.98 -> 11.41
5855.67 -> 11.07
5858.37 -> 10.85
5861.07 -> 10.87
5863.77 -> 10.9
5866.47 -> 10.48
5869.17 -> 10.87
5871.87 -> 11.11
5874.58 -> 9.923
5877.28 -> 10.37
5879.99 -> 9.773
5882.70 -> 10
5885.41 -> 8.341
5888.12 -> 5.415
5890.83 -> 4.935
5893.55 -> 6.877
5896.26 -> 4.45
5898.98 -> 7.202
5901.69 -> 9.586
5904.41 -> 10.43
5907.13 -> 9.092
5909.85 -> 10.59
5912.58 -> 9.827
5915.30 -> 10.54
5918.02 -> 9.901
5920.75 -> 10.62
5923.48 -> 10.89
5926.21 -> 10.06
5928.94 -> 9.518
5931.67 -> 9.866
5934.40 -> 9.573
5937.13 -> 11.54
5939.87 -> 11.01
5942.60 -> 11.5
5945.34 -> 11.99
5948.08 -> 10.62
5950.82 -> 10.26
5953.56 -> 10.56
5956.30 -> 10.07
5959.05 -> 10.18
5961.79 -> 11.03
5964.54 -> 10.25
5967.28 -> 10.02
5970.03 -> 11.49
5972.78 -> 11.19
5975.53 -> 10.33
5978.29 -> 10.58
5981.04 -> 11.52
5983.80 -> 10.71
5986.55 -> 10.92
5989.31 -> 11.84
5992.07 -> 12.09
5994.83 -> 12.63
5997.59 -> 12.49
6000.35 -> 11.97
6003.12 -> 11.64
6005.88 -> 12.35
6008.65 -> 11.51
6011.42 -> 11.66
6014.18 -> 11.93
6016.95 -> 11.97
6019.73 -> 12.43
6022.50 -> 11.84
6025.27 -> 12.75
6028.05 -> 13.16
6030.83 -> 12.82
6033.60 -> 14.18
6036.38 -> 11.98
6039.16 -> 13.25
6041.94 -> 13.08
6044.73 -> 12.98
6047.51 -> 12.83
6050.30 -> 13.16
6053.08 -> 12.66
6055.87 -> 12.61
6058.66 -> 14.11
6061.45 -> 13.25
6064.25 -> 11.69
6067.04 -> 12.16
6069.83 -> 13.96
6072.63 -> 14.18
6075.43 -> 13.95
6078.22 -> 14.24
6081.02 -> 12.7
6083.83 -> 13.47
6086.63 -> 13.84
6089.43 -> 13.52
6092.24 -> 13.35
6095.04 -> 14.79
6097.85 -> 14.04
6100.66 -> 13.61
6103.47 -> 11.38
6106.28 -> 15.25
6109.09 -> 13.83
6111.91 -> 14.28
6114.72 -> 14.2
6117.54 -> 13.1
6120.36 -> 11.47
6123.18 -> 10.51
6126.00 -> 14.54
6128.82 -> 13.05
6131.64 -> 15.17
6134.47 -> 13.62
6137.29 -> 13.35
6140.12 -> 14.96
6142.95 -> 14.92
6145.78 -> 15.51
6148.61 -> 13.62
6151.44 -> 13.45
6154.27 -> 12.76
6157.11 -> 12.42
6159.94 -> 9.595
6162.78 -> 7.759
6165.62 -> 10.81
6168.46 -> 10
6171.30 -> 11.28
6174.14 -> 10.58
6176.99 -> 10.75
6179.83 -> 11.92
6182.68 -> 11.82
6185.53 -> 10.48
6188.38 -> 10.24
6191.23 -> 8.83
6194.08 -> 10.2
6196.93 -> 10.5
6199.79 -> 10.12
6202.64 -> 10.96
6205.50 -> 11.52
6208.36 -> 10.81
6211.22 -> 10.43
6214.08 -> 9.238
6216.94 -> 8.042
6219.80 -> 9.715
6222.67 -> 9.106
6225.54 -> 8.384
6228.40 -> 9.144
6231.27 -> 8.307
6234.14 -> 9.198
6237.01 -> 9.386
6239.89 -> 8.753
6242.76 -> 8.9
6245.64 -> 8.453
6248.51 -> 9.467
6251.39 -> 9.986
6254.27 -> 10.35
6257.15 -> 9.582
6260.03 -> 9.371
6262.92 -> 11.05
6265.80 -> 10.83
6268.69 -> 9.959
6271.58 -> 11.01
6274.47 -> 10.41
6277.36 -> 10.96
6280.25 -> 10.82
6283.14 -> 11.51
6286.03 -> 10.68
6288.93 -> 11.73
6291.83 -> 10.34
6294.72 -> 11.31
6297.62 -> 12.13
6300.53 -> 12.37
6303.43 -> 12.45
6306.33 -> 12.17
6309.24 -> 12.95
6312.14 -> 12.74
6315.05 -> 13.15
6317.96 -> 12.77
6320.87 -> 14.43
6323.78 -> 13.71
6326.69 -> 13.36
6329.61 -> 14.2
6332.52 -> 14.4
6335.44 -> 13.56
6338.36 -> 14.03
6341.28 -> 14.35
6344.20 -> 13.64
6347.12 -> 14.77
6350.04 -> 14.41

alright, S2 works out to 0.22 mag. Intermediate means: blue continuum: 12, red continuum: 12.2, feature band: 9.83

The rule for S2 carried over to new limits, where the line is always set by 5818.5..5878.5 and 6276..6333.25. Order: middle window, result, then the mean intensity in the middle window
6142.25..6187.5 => 0.05 mag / 11.7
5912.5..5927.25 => 0.14 mag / 10.4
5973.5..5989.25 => 0.09 mag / 10.9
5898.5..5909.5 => 0.25 mag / 9.37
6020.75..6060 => -0.08 mag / 13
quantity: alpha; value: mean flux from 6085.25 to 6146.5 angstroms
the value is 13.7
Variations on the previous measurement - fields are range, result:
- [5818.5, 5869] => 11.9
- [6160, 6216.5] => 10.4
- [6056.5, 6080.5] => 13.4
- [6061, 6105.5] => 13.4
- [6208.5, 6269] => 9.43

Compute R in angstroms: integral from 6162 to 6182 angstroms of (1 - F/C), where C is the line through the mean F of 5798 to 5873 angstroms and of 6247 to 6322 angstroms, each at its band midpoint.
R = 1.7 angstroms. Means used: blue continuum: 12.3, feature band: 10.6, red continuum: 11.3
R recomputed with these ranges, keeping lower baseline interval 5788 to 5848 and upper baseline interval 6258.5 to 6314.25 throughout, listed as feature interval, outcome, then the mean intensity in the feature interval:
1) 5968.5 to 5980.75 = 1.5 angstroms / 10.9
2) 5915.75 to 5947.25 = 5.0 angstroms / 10.6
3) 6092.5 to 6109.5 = -2.6 angstroms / 13.8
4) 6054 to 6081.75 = -2.7 angstroms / 13.3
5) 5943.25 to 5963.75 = 3.0 angstroms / 10.7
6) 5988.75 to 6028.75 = 0.5 angstroms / 12.1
